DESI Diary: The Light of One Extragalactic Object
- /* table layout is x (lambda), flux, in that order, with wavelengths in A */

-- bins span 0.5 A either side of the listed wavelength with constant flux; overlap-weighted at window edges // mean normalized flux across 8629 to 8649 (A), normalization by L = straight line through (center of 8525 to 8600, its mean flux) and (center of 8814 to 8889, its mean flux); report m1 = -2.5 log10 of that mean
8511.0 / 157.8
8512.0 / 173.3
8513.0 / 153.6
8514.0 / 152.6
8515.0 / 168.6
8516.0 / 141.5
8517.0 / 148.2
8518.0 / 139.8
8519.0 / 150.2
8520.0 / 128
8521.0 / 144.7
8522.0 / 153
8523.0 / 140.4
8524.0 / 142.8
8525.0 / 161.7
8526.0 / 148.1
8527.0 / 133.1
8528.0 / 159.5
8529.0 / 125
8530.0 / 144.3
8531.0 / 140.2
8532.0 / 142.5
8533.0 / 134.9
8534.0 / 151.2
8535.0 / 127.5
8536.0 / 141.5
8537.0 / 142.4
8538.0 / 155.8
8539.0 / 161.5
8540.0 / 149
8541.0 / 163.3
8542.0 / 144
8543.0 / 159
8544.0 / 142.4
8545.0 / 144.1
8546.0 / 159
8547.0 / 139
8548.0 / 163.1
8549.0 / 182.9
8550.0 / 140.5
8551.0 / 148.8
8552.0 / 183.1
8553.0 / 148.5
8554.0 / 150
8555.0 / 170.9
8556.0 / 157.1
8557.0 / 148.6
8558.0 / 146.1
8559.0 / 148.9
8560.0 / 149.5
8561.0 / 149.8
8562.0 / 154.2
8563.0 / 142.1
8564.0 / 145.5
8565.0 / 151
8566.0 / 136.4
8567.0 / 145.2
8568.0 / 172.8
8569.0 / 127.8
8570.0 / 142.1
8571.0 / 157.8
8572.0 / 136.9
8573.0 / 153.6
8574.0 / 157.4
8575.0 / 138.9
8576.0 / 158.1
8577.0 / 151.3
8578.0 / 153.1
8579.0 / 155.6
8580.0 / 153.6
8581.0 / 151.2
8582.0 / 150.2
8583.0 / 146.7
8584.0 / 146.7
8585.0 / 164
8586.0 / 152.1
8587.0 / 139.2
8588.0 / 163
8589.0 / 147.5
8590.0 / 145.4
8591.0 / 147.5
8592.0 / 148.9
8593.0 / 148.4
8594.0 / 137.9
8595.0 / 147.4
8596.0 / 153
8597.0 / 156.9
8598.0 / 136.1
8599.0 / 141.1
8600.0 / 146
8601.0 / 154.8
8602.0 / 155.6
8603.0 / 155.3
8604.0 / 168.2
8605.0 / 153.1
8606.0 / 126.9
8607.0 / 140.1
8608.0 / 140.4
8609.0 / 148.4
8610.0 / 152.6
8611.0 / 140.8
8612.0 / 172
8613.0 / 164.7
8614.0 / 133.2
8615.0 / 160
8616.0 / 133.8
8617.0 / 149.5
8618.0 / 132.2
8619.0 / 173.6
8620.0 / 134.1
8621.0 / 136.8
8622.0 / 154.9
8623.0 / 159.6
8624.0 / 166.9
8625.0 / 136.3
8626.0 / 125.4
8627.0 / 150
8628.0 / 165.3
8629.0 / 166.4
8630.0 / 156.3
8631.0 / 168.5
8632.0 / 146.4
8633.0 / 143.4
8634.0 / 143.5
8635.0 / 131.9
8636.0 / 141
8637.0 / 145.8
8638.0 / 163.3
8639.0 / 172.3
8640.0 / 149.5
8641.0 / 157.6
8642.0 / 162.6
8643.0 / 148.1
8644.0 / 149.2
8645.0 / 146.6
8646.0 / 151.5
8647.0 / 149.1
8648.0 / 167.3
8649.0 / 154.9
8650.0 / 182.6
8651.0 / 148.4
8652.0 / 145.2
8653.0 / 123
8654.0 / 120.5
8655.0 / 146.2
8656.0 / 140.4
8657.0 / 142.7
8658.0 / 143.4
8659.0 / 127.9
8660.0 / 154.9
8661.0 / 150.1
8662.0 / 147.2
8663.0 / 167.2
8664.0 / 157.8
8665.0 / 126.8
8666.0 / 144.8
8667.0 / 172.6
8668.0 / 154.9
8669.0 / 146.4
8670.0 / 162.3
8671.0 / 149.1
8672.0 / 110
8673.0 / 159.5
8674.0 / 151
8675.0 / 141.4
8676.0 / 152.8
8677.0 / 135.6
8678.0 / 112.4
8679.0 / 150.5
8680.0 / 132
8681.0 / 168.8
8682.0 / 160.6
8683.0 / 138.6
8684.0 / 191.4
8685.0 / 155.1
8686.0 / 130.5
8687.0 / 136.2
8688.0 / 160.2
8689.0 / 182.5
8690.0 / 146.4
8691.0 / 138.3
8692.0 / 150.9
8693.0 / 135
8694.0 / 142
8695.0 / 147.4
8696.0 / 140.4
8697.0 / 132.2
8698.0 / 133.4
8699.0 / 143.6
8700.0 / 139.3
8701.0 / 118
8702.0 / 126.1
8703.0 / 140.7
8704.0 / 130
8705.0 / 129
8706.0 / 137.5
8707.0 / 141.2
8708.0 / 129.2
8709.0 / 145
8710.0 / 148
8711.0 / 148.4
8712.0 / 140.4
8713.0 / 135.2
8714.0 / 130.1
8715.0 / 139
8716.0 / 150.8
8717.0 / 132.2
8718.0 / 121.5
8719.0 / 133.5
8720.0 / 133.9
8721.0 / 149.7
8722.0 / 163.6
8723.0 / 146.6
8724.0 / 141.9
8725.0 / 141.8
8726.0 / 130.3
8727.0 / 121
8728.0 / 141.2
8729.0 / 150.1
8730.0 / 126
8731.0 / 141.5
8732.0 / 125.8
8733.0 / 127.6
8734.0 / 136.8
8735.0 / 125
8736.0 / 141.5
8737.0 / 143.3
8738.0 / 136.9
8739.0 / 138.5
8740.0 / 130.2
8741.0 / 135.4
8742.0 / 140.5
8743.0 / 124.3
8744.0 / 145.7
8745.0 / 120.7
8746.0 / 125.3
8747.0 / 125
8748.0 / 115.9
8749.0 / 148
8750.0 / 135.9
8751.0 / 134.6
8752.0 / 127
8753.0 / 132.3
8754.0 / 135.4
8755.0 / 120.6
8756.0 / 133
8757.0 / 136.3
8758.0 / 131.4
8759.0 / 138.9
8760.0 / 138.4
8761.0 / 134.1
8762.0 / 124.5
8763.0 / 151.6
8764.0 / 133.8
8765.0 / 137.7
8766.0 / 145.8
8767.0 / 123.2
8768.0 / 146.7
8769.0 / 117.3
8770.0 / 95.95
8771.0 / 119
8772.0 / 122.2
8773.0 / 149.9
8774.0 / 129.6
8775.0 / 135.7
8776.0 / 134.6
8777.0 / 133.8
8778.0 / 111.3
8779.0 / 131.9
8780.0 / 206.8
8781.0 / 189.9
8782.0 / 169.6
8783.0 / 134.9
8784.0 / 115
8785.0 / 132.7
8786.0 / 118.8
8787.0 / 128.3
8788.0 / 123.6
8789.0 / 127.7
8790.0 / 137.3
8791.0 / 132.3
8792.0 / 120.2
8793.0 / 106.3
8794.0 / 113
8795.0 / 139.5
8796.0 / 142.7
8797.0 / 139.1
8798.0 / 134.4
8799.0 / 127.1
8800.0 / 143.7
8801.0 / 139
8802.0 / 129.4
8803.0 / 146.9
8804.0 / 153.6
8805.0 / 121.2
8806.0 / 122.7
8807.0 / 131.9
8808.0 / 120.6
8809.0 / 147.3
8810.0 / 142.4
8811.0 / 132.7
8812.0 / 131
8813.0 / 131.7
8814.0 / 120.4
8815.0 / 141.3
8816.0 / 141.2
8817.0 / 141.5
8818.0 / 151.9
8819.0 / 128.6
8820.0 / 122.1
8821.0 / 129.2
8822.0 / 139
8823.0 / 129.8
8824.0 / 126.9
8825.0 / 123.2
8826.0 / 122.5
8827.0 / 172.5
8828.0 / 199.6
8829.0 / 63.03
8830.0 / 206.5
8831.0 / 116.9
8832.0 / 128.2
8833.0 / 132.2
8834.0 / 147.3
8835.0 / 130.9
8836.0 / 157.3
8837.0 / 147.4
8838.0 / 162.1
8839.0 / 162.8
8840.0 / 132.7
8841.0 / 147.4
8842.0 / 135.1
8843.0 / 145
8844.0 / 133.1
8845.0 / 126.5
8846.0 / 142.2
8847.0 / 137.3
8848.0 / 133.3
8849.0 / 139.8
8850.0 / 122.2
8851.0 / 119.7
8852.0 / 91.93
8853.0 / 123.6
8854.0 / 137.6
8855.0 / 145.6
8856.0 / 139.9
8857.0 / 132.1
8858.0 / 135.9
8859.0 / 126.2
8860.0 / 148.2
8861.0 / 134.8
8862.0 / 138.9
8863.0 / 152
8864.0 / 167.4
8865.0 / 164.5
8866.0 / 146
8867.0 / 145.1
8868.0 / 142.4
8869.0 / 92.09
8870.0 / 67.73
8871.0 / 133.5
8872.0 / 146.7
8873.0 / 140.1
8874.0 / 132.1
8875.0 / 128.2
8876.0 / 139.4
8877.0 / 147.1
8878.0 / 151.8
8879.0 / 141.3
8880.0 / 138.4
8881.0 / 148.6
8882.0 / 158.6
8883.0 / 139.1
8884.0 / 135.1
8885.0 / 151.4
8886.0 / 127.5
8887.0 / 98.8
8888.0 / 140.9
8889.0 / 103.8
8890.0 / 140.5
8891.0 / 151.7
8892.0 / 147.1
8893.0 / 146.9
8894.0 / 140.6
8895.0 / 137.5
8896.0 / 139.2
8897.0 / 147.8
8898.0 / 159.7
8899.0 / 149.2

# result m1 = -0.05 mag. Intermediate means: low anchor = 149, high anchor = 137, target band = 153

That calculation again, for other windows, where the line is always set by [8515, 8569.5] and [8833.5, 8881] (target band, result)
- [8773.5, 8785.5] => -0.03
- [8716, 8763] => 0.05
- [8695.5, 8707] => 0.07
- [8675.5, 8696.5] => -0.03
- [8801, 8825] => 0.04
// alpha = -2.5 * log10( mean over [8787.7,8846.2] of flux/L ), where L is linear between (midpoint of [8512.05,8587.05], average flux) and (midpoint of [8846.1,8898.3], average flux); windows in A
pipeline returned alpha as 0.02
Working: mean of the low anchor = 150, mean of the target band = 136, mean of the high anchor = 136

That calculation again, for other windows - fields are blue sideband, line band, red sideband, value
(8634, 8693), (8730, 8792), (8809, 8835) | 0.06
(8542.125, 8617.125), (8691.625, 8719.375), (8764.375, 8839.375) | 0.04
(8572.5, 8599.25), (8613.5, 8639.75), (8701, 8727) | -0.03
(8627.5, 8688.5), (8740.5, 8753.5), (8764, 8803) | 0.06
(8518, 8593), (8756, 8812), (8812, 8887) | 0.04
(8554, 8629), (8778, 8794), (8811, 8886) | 0.03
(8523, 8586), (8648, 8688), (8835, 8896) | -0.02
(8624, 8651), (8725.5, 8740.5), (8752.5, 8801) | 0.04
